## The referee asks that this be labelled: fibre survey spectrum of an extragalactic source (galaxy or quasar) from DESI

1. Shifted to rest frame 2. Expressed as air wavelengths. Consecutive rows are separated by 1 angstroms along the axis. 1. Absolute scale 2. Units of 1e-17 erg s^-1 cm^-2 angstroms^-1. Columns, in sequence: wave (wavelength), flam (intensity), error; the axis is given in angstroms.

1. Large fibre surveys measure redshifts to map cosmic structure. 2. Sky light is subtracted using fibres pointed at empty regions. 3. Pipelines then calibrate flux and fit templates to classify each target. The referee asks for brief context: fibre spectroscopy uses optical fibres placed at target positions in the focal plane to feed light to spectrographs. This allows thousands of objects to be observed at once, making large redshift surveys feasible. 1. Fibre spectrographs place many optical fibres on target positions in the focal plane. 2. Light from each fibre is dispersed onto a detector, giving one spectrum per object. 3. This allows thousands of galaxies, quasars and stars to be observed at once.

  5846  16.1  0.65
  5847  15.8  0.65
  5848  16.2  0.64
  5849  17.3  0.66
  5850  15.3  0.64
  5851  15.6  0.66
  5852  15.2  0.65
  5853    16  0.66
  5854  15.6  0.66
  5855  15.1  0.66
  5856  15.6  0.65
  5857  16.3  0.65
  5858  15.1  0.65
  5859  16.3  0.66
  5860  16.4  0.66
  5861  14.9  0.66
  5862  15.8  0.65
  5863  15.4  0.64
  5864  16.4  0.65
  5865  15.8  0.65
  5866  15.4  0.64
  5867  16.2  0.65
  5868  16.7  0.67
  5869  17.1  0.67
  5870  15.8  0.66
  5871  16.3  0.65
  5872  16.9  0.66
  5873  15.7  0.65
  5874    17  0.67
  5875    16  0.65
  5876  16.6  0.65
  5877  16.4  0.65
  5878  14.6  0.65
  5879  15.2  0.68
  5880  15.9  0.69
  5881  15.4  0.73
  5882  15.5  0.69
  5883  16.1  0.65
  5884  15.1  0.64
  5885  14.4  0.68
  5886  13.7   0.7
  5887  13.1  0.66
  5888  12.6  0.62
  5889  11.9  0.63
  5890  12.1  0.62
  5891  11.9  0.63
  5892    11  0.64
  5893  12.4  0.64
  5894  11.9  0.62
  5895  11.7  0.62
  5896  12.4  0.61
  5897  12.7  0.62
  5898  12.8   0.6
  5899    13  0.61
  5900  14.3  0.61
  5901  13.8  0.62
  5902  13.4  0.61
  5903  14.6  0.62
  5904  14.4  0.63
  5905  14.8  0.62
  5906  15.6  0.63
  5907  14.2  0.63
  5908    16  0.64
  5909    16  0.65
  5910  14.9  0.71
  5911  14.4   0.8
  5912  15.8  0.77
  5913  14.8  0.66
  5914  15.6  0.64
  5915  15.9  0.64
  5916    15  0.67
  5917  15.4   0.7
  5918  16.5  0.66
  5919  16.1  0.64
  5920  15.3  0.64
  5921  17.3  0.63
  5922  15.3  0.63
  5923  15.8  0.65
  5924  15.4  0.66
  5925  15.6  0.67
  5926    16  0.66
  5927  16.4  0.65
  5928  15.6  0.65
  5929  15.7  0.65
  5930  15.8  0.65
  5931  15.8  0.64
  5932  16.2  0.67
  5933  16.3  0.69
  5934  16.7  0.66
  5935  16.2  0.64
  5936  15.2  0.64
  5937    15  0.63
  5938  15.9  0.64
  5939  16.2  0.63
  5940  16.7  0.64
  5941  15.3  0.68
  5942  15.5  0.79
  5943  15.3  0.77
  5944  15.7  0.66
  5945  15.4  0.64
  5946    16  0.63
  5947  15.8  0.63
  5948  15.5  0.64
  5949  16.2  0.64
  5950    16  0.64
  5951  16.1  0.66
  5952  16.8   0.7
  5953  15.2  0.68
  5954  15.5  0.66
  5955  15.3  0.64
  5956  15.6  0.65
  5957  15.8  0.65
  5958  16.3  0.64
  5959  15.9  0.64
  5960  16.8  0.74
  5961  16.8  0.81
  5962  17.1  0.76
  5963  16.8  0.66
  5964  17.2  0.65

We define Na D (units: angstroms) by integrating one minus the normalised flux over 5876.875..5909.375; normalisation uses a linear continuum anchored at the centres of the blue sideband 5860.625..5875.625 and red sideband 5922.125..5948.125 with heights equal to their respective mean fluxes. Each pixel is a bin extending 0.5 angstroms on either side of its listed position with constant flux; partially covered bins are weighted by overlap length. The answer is 4.3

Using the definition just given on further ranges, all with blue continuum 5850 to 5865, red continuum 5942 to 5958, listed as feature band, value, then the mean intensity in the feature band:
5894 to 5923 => 1.9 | 14.7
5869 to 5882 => -0.3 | 16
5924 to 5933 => -0.1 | 15.9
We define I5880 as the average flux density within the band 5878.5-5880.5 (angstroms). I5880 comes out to 15.6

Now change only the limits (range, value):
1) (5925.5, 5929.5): 15.9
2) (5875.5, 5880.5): 15.7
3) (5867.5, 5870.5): 16.5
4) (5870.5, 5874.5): 16.5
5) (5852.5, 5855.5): 15.6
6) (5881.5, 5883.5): 15.8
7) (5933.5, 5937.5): 15.8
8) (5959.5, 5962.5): 16.9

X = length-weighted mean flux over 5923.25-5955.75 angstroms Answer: 15.8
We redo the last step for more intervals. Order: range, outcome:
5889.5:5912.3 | 13.6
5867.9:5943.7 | 15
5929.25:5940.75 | 16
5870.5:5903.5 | 14.1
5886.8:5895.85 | 12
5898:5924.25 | 15.1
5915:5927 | 15.8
